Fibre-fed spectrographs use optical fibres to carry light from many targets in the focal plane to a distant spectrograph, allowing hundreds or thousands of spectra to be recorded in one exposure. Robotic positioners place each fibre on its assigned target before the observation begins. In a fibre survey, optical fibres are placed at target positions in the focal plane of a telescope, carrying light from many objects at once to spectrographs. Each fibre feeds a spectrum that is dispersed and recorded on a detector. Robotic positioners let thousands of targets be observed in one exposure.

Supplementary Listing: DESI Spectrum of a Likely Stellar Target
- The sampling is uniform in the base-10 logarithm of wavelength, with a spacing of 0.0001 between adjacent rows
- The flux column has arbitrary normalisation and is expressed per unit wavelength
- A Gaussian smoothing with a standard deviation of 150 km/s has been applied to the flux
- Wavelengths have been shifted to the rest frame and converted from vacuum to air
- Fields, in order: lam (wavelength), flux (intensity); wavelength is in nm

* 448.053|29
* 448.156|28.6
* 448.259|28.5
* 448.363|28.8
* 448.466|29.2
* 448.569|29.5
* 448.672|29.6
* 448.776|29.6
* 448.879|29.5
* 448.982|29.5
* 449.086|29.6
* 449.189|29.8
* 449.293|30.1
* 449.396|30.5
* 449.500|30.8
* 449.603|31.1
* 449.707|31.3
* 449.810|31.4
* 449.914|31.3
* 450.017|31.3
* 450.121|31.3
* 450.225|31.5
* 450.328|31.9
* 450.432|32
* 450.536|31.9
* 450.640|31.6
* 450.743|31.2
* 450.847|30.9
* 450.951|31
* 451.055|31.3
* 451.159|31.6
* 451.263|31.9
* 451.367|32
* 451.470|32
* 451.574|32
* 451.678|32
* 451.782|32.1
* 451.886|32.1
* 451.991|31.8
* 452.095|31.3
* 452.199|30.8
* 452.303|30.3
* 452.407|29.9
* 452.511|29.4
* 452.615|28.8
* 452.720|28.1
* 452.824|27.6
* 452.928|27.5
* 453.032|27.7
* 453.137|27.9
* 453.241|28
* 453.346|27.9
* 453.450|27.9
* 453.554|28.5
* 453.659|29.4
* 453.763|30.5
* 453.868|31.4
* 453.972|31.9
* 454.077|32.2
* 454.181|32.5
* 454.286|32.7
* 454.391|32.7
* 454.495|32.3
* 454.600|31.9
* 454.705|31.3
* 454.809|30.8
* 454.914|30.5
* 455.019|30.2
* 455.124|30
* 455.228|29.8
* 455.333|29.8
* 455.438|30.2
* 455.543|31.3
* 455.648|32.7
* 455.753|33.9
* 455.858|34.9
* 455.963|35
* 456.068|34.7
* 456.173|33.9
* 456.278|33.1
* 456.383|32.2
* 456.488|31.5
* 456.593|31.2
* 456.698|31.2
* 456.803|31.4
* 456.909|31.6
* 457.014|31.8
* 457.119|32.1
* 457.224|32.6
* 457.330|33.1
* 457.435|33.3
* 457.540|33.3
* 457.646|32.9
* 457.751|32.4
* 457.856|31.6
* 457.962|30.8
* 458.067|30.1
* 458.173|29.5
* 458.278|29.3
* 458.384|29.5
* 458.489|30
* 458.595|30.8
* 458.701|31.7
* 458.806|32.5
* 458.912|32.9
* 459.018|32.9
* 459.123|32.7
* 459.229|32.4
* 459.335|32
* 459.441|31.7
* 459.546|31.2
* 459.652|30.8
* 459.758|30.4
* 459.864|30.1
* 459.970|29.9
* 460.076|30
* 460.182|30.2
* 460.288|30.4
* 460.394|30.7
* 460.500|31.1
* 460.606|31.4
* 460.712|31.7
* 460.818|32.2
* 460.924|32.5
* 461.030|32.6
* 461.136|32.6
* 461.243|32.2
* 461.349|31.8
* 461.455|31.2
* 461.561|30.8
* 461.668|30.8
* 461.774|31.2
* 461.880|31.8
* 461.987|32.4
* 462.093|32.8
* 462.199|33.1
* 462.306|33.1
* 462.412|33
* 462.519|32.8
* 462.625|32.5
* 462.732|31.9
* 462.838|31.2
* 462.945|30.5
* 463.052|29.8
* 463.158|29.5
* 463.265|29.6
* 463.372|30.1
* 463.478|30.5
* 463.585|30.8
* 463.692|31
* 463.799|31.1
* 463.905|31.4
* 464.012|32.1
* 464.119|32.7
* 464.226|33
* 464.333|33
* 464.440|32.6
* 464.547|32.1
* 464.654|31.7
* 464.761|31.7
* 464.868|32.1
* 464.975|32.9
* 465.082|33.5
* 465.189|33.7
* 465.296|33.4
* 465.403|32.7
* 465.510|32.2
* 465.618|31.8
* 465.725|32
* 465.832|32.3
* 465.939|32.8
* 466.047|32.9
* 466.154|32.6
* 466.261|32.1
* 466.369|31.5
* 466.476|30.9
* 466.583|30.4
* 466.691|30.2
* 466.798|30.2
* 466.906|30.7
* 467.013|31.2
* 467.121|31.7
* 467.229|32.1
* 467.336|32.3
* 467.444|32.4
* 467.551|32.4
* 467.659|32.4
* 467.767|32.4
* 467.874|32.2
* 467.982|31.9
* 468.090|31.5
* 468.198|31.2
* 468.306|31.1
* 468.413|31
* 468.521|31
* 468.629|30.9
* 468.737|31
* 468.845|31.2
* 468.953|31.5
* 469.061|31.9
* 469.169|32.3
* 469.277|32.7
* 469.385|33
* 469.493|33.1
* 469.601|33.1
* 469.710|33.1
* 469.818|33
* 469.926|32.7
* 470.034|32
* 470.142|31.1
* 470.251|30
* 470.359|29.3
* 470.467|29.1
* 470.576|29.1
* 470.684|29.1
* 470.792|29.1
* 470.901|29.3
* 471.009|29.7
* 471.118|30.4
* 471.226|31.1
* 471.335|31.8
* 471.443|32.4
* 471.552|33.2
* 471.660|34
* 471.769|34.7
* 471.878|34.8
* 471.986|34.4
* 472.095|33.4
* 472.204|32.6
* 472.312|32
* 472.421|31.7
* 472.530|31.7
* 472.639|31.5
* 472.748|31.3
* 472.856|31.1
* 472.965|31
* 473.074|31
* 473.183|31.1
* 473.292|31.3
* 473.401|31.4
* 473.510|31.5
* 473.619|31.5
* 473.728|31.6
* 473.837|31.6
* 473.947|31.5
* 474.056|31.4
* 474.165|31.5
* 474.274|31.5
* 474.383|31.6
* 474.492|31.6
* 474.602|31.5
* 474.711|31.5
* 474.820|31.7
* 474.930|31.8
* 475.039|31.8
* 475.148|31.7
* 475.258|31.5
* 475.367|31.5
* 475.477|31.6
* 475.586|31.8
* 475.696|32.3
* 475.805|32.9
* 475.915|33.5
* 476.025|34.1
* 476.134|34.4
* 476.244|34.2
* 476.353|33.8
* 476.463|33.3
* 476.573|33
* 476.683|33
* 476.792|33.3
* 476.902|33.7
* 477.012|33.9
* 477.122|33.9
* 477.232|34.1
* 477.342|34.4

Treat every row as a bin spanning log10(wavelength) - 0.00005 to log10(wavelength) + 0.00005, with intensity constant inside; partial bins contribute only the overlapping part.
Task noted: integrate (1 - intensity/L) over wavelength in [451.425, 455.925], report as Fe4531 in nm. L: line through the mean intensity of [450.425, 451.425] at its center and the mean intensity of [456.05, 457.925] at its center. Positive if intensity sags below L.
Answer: 0.18 nm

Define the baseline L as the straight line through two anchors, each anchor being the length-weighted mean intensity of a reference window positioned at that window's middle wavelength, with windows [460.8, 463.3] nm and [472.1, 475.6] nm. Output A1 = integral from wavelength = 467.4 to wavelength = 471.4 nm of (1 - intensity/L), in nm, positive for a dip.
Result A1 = 0.04 nm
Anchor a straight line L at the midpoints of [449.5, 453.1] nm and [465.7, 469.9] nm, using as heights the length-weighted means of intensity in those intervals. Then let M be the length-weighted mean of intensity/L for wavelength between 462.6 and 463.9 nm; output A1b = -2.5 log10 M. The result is 0.03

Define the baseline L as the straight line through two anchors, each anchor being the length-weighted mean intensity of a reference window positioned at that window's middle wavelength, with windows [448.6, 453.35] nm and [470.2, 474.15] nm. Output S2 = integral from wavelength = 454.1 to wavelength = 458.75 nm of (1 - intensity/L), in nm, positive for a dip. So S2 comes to -0.16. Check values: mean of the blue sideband 30.5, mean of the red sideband 31.4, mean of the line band 31.8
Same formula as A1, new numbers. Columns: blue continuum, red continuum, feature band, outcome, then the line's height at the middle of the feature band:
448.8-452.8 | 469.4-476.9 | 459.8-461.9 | 0.009 nm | 31.4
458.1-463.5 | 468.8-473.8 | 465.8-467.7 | -0.011 nm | 31.5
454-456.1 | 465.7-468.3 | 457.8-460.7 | 0.079 nm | 31.9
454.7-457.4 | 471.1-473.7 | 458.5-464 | 0.100 nm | 32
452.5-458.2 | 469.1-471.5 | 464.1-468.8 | -0.116 nm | 31.2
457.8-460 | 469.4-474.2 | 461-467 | -0.097 nm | 31.3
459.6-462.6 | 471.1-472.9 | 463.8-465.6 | -0.034 nm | 31.9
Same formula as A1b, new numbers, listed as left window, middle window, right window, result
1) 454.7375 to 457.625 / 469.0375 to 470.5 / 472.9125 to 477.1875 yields 0.01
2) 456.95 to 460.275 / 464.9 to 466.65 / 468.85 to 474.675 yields -0.03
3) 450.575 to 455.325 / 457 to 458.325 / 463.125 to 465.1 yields -0.03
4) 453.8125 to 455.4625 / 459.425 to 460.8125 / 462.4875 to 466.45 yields 0.03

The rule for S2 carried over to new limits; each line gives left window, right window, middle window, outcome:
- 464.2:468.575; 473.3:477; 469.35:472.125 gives 0.033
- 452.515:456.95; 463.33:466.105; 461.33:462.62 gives -0.011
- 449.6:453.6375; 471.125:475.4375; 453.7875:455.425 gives -0.032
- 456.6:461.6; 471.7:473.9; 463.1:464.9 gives 0.013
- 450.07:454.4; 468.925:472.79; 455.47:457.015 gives -0.091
